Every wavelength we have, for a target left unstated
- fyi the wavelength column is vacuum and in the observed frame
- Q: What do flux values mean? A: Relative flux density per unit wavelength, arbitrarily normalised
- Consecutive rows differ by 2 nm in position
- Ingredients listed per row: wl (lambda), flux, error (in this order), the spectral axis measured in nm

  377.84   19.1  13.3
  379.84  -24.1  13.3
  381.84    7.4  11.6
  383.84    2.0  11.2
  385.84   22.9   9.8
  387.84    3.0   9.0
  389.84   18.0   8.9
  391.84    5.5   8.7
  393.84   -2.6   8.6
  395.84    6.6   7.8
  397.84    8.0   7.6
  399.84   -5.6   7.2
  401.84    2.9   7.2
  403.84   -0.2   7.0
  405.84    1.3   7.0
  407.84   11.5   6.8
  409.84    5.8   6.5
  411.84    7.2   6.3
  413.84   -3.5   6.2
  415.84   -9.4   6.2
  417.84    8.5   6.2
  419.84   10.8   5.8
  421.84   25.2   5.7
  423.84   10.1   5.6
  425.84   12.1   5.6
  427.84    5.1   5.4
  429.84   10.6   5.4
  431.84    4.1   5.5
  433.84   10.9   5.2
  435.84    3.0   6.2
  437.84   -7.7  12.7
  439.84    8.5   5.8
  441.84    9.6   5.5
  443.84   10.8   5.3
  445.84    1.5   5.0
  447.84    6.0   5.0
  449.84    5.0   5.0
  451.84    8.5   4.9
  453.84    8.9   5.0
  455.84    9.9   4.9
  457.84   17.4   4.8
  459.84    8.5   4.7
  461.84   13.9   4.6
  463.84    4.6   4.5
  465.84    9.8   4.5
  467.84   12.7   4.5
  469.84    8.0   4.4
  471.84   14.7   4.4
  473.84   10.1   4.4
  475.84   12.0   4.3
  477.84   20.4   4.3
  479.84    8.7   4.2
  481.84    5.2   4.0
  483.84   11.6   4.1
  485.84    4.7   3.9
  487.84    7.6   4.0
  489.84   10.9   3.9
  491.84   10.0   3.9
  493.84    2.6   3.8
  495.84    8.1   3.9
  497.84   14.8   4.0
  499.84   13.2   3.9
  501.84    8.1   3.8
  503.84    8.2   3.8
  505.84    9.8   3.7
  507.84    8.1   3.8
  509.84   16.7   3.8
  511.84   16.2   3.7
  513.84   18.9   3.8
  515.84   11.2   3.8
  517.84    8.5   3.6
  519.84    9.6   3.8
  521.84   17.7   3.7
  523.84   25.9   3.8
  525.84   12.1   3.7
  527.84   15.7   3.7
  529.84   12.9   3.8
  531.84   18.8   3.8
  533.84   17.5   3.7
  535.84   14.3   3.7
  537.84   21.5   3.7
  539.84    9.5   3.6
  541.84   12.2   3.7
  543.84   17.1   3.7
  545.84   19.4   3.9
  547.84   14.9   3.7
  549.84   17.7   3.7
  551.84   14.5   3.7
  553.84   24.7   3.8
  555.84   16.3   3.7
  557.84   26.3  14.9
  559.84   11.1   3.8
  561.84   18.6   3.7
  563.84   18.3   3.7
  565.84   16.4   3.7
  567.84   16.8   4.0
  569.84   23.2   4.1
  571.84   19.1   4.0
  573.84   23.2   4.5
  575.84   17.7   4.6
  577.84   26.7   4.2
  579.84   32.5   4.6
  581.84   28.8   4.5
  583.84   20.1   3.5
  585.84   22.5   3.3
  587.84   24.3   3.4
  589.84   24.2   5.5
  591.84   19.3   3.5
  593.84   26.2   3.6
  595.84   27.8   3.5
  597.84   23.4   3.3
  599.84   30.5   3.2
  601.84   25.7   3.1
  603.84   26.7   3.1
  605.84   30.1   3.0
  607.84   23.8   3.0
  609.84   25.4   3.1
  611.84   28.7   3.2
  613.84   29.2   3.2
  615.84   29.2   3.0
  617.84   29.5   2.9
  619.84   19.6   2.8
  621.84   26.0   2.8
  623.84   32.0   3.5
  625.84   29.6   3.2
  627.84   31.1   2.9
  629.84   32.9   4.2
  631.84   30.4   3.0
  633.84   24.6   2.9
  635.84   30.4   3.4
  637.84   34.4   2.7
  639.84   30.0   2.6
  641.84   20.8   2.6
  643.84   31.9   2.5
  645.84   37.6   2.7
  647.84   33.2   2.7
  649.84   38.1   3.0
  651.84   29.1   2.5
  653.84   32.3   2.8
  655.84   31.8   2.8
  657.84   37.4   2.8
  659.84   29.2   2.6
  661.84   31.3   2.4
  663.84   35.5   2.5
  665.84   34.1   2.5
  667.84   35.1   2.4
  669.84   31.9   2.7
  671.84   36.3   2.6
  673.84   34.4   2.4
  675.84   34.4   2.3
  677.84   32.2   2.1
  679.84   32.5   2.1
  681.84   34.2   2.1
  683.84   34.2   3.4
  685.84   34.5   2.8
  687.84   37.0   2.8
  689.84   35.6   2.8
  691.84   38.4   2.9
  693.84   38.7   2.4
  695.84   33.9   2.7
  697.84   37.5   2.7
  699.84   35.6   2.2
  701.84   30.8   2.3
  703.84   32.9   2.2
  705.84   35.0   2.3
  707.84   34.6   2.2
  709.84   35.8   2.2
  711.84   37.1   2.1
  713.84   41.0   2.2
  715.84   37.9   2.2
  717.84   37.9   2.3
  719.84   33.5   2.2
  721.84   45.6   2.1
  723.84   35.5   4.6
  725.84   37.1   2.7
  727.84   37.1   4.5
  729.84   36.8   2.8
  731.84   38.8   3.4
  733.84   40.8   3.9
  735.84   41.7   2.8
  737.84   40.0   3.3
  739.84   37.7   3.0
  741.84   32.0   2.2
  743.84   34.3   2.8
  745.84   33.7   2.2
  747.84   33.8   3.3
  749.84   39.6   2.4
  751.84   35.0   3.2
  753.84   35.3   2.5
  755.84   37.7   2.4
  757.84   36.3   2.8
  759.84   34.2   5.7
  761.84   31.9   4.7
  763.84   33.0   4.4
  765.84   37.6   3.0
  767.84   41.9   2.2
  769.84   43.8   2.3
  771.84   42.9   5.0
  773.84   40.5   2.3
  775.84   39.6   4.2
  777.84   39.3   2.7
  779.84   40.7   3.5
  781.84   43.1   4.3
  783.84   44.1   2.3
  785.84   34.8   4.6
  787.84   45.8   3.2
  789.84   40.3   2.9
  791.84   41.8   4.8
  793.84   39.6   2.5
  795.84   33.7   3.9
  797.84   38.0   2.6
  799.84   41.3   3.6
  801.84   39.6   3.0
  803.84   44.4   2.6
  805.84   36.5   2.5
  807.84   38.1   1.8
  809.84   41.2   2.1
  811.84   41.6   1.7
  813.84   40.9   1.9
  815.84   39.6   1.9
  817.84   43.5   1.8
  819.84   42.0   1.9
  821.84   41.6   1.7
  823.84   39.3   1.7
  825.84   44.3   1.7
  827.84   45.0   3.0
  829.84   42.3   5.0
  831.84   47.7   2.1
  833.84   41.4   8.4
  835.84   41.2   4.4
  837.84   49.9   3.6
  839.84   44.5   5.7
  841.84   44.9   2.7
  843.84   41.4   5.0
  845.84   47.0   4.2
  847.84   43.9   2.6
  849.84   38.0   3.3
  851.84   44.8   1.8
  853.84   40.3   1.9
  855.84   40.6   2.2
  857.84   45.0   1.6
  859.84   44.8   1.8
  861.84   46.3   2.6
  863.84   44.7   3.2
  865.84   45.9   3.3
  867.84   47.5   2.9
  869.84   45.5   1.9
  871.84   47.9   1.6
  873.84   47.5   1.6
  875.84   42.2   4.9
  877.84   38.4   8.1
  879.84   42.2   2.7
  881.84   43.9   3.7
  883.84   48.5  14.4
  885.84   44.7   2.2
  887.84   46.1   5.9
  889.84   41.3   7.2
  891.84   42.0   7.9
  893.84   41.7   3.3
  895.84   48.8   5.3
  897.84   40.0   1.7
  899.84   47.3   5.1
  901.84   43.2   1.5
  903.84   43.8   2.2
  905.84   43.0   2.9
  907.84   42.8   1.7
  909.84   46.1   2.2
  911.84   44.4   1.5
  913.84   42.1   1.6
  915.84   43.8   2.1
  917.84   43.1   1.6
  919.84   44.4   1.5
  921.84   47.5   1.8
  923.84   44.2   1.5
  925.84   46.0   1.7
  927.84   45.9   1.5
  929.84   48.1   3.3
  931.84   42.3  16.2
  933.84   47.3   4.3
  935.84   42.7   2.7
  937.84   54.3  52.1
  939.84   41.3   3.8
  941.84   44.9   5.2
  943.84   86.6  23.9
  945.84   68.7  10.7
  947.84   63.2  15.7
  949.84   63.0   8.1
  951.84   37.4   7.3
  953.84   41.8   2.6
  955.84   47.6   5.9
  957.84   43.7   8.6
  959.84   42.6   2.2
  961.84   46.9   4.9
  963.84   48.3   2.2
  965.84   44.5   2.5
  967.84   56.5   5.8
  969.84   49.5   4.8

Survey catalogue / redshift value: 0.44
